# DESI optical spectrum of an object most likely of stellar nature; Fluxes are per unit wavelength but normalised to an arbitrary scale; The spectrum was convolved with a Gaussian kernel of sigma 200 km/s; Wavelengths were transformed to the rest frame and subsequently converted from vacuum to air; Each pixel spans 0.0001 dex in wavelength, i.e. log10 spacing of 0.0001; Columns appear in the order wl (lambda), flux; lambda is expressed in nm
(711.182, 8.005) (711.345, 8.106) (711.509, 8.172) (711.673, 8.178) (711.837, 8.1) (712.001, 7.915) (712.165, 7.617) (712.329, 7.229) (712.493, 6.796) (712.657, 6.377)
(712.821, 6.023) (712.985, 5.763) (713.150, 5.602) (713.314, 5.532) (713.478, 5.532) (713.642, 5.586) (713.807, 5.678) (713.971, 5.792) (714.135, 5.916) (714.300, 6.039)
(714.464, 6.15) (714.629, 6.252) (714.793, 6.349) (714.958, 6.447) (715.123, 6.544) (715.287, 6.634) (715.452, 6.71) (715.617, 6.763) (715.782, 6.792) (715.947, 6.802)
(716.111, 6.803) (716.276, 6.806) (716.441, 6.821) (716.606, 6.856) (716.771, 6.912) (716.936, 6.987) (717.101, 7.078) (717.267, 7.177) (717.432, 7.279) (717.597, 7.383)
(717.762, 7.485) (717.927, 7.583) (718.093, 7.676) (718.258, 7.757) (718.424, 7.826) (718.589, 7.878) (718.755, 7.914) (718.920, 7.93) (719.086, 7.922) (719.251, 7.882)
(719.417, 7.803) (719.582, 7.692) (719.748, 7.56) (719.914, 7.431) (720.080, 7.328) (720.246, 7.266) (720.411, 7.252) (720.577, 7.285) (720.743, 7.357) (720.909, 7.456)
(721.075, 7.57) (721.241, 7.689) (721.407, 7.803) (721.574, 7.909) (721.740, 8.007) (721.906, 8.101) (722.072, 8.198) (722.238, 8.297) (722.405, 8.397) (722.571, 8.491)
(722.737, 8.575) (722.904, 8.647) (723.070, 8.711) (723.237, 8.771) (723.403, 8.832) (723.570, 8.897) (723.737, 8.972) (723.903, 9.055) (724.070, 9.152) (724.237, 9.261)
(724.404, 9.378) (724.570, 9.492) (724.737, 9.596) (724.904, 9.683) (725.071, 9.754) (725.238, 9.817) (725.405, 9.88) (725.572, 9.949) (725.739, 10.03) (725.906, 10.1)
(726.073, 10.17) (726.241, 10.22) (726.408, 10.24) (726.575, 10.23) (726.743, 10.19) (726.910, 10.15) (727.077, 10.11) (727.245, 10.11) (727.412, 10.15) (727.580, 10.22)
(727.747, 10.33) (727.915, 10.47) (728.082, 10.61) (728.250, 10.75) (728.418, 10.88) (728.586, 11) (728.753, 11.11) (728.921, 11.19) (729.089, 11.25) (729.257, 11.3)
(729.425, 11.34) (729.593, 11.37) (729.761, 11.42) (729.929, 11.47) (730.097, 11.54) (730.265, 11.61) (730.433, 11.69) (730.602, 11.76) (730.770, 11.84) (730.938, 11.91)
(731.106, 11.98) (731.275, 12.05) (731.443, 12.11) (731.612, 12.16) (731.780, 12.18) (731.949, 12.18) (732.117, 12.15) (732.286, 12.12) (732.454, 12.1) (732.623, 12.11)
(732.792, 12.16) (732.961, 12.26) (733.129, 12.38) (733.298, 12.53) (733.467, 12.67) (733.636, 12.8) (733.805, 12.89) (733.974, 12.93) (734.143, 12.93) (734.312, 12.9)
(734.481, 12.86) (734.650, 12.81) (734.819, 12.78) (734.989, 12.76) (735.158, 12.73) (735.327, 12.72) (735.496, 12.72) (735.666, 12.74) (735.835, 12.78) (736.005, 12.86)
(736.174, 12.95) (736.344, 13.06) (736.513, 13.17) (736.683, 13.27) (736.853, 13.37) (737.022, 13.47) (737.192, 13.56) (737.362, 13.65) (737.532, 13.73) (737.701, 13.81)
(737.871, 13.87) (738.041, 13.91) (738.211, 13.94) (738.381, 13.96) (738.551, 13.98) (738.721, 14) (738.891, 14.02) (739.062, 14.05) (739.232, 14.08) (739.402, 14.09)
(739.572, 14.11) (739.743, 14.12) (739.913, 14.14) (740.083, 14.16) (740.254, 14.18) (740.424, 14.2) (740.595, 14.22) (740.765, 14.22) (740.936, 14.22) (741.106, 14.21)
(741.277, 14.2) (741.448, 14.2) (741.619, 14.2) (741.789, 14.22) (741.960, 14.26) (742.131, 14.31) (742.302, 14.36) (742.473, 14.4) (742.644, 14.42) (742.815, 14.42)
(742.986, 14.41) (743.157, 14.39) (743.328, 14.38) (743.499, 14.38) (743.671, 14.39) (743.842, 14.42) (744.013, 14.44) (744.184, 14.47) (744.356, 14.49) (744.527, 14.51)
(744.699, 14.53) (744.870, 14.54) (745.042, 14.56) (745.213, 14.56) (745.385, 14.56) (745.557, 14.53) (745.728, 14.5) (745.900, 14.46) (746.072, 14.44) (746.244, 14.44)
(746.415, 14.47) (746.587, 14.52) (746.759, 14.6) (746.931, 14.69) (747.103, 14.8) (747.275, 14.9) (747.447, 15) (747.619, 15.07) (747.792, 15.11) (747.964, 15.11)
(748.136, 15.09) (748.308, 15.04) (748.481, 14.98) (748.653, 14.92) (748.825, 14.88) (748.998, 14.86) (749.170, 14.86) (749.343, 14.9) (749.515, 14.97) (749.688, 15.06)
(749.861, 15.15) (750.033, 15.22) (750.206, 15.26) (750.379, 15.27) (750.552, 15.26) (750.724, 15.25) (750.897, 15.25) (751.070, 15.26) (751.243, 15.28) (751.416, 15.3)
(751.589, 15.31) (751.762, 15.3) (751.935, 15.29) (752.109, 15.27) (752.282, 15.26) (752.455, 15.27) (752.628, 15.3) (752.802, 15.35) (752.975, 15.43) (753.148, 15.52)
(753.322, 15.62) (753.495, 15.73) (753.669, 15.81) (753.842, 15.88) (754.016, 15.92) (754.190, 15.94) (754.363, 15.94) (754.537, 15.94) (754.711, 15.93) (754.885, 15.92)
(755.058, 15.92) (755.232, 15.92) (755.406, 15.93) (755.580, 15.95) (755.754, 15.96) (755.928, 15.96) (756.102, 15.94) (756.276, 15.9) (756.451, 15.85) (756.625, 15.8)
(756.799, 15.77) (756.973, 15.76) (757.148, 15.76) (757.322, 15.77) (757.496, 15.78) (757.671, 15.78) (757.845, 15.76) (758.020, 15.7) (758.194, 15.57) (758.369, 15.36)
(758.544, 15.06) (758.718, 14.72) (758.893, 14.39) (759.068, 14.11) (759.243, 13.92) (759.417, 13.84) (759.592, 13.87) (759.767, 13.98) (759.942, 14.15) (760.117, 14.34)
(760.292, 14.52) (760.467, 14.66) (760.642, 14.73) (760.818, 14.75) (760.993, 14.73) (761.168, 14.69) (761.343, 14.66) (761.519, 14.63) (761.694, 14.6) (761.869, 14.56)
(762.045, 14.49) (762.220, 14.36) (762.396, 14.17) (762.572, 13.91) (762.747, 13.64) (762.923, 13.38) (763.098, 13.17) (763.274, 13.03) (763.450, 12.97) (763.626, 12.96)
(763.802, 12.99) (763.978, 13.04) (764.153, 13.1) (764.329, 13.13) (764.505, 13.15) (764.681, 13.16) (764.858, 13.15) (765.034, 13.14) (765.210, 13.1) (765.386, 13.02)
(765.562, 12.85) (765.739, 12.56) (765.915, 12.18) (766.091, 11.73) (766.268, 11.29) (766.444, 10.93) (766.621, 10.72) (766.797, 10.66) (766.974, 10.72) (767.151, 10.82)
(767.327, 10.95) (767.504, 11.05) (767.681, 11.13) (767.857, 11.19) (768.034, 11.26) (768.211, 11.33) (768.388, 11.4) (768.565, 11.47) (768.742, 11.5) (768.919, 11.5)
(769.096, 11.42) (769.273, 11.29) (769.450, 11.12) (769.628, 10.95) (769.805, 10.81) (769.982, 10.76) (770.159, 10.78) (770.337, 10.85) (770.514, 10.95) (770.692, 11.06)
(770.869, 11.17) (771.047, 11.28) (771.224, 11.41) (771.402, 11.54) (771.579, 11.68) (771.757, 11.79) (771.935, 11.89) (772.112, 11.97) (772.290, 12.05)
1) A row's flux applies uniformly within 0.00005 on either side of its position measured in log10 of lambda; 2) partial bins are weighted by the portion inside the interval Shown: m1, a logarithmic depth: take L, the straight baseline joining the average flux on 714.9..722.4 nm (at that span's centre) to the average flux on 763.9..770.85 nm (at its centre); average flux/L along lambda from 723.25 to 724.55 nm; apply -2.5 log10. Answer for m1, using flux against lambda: -0.16 mag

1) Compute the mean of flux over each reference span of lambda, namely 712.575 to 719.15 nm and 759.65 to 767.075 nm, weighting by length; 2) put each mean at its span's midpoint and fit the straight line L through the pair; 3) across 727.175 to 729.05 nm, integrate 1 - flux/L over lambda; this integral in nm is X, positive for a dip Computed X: -0.49 nm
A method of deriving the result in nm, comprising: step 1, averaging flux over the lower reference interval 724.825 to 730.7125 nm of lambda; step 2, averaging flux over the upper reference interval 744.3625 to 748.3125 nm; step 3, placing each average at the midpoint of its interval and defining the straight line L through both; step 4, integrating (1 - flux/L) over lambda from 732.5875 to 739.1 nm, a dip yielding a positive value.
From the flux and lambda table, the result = -0.38 nm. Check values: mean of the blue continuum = 10.6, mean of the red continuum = 14.7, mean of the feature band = 13.1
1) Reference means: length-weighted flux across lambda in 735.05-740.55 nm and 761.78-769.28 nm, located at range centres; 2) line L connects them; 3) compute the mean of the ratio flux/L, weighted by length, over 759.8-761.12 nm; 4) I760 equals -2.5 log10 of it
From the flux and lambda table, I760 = -0.16 mag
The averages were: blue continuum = 13.6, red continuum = 12.4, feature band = 14.5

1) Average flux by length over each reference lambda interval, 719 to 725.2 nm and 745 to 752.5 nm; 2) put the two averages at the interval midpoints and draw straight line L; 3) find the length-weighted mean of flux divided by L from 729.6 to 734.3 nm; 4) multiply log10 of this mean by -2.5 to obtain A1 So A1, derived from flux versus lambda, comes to -0.13 mag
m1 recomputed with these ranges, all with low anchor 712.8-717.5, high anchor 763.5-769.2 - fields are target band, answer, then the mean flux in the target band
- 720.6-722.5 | -0.112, 7.87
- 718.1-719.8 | -0.149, 7.82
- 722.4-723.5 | -0.192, 8.65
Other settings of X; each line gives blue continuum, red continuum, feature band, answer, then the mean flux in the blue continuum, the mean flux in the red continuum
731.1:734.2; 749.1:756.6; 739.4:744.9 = -0.19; 12.4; 15.5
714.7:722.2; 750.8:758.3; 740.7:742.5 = -0.22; 7.35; 15.7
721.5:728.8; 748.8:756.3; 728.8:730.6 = -0.15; 9.56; 15.5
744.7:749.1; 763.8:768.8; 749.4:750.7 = -0.08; 14.7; 11.9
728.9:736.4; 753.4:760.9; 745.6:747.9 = -0.11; 12.3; 15.4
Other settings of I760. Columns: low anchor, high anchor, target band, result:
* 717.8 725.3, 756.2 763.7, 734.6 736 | -0.207 mag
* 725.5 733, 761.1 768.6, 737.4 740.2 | -0.207 mag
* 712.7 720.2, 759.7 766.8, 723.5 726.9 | -0.199 mag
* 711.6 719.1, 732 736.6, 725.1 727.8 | 0.015 mag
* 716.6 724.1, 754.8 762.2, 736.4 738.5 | -0.222 mag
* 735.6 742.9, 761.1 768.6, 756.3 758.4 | -0.205 mag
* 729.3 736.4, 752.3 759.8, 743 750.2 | -0.039 mag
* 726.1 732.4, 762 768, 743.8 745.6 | -0.230 mag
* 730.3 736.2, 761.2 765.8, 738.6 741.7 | -0.118 mag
